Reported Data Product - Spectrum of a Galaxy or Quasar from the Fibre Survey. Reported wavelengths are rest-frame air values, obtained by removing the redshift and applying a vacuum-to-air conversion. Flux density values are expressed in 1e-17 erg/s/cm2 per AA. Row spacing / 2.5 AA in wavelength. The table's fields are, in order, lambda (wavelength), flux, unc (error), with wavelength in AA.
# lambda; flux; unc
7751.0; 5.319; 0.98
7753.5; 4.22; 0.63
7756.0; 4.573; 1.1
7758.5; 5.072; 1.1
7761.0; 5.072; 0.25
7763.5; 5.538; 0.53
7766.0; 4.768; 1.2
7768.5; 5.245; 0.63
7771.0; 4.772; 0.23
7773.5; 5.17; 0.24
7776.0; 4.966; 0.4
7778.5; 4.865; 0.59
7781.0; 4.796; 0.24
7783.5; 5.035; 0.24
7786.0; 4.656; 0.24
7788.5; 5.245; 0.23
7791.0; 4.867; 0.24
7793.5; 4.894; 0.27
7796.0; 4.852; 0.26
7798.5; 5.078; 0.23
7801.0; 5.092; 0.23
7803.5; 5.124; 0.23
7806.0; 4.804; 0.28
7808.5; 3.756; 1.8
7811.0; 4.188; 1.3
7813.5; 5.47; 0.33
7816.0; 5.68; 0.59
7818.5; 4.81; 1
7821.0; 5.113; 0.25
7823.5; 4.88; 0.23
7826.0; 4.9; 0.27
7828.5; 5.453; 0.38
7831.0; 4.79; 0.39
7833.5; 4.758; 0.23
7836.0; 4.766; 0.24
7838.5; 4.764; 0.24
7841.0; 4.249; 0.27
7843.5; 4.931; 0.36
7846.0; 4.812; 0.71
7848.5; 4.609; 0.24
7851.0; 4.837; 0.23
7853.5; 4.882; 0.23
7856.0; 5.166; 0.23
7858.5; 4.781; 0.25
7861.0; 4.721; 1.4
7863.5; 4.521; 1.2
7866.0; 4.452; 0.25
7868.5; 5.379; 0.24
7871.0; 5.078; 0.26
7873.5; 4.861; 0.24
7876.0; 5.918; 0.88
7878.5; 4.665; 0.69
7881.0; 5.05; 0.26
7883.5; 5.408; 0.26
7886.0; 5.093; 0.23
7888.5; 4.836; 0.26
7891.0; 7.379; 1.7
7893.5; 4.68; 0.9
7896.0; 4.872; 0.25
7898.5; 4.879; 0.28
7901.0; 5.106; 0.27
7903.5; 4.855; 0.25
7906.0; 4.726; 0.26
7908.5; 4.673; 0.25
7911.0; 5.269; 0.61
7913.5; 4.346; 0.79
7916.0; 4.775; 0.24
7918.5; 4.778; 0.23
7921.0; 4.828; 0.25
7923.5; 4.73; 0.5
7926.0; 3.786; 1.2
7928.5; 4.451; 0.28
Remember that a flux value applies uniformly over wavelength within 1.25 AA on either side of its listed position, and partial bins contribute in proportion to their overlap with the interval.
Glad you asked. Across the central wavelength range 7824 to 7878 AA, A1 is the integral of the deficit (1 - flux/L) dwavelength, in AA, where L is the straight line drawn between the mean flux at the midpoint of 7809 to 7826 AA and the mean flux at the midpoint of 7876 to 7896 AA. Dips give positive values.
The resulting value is 2.6 AA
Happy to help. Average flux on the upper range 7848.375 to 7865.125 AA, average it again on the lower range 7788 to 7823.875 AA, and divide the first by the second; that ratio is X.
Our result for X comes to 0.97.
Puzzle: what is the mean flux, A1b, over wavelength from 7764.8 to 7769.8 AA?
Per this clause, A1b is 5.01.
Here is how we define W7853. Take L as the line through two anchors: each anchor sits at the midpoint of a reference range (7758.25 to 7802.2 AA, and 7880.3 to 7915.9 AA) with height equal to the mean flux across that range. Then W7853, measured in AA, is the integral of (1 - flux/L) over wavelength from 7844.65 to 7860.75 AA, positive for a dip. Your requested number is 0.7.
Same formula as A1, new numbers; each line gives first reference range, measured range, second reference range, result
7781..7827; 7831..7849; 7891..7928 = 0.6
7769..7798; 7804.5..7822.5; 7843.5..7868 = 0.1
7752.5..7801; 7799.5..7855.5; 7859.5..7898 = 1.9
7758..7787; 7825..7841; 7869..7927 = 0.5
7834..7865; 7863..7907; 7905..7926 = -3.6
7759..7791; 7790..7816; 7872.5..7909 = 1.0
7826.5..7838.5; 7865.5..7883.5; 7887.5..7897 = 0.7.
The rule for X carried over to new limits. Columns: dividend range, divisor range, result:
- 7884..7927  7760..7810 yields 1.00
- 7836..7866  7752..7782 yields 0.96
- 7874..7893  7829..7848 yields 1.14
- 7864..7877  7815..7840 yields 1.02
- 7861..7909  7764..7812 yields 1.04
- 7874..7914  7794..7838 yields 1.04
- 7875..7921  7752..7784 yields 1.03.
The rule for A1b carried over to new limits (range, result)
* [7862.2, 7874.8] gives 4.86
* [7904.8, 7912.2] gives 4.89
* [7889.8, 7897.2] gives 5.64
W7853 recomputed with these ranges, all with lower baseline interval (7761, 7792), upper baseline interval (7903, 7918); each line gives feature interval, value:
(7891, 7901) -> -0.8 AA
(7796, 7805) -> -0.2 AA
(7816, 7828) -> -0.3 AA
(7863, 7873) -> -0.1 AA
